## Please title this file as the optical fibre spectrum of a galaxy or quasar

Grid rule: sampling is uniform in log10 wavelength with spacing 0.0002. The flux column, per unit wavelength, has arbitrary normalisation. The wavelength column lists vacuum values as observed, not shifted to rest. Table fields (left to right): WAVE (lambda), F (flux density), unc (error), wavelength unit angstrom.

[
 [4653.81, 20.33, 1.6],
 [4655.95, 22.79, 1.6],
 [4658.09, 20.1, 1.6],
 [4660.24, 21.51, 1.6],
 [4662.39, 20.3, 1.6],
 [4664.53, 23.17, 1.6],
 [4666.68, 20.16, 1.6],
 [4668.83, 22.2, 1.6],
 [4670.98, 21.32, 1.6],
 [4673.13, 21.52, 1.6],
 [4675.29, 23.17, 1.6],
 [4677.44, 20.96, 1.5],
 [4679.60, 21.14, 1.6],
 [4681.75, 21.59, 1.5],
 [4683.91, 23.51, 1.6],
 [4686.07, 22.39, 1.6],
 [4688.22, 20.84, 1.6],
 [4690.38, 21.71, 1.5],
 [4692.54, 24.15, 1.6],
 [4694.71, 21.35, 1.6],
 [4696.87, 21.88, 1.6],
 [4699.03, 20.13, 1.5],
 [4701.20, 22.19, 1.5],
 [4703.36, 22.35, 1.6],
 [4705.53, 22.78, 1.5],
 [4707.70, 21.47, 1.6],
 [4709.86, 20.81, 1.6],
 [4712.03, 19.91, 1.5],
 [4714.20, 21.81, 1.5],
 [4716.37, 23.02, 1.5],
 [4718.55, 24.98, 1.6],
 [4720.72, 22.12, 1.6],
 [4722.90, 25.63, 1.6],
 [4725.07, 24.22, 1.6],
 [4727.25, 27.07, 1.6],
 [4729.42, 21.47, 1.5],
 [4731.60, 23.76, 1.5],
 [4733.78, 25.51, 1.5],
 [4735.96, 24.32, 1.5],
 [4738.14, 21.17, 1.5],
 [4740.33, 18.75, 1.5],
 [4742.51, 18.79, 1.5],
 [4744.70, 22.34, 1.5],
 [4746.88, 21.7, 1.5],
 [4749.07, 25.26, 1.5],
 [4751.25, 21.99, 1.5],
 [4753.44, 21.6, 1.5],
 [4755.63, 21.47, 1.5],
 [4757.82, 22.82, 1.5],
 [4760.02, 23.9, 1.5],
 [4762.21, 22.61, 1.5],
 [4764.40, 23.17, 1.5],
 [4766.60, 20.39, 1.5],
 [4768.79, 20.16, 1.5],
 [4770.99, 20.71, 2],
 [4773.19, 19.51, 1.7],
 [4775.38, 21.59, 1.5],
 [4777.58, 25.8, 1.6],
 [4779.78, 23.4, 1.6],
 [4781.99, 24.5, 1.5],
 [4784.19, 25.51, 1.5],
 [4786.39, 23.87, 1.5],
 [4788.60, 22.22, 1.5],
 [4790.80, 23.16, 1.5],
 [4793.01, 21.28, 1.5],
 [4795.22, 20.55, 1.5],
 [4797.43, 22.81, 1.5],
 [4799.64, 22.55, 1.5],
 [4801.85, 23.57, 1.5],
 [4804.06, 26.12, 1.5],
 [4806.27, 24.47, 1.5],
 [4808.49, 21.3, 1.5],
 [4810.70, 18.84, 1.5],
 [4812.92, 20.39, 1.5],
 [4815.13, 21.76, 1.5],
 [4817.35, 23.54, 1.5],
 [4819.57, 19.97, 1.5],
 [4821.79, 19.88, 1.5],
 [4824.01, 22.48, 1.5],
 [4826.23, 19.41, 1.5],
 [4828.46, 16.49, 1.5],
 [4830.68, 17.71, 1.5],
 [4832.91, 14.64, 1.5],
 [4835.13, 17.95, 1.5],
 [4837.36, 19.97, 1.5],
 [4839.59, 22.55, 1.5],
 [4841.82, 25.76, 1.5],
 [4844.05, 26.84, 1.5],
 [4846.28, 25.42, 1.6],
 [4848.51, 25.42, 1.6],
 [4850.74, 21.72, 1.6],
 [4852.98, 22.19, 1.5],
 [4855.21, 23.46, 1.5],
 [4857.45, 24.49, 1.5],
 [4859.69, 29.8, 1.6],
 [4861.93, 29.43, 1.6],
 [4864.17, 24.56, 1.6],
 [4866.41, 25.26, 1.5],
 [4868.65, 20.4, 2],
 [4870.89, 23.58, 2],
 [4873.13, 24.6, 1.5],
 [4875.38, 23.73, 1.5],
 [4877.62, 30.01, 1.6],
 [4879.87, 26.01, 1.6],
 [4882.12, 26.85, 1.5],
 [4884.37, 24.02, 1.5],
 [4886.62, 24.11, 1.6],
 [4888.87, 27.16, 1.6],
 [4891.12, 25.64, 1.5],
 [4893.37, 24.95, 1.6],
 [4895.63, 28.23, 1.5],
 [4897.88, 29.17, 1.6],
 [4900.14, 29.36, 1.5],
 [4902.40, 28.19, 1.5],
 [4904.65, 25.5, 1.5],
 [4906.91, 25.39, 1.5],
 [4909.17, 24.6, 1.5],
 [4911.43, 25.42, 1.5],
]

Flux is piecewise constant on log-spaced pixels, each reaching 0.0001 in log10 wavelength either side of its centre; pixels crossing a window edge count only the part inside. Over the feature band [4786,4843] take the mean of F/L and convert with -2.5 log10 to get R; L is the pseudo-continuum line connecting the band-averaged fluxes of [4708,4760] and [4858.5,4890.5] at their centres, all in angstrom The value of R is 0.15 mag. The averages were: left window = 22.6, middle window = 21.2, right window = 25.7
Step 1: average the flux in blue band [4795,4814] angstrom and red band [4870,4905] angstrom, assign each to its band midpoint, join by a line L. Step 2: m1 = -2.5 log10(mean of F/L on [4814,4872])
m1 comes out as 0.08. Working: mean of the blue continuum 22.4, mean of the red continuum 26.4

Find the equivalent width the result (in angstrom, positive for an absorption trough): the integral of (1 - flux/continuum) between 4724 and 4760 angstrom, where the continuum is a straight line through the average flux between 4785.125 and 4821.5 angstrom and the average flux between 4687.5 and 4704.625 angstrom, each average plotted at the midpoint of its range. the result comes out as -1.08 angstrom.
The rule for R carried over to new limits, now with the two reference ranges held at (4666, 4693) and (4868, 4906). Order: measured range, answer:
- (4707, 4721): 0.026 mag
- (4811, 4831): 0.218 mag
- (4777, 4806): 0.030 mag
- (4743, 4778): 0.068 mag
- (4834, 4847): 0.096 mag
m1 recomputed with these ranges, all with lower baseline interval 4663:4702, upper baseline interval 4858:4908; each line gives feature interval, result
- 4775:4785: -0.02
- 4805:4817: 0.14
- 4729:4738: -0.03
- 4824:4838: 0.36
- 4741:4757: 0.07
